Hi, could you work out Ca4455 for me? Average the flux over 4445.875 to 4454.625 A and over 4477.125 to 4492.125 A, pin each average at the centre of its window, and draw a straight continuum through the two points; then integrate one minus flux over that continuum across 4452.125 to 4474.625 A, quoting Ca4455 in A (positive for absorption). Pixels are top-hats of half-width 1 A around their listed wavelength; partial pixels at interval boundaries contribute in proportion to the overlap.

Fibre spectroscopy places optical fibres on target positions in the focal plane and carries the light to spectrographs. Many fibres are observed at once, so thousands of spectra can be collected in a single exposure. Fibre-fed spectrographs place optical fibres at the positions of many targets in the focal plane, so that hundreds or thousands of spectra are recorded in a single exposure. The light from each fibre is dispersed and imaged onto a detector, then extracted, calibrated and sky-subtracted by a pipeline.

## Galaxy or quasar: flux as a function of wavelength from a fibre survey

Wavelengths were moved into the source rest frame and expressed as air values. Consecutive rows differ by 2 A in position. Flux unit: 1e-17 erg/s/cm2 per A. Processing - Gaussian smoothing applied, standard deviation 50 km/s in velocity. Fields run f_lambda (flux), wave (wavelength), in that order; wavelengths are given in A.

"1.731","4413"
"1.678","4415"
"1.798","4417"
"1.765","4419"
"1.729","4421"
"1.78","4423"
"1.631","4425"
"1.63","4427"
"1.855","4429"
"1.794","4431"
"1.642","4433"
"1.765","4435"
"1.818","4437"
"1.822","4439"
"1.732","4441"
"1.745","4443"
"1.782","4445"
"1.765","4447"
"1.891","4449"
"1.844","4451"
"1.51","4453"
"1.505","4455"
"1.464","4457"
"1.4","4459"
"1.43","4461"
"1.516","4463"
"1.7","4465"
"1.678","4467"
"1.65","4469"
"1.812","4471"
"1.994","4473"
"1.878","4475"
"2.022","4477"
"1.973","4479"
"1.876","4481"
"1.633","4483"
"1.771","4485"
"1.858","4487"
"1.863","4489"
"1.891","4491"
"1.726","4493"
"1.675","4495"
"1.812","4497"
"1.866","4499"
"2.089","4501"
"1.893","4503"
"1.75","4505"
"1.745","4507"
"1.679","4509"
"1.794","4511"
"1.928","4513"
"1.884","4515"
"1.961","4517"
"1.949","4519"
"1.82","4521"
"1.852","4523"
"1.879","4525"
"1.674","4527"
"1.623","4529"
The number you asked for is 2.1 A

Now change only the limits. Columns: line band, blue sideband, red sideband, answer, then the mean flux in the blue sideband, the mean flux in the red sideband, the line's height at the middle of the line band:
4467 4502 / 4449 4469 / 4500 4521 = -2.5 A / 1.58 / 1.86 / 1.72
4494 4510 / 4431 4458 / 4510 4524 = 0.3 A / 1.72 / 1.88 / 1.85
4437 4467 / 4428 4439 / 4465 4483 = 2.5 A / 1.78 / 1.84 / 1.81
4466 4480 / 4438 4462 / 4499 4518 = -1.0 A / 1.66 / 1.86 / 1.74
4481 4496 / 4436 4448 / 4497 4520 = 0.5 A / 1.78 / 1.86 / 1.84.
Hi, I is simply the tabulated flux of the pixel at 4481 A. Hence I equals 1.876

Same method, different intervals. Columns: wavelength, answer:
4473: 1.994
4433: 1.642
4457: 1.464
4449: 1.891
